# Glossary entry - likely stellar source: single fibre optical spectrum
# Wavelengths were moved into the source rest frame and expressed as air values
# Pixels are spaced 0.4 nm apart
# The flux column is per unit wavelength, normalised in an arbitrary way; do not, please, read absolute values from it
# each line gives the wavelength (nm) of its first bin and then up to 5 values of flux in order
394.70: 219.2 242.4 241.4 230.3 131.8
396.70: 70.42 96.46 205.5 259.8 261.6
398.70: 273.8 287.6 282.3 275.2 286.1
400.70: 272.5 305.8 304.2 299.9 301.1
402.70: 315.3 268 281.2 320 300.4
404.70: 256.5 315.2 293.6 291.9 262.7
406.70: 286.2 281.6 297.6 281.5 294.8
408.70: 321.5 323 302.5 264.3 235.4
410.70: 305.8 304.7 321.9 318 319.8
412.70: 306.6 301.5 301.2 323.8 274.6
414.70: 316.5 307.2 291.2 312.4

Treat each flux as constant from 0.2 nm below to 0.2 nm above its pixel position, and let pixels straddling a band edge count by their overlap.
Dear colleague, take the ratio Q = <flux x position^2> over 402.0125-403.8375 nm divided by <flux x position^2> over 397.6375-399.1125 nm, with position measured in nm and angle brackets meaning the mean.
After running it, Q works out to 1.13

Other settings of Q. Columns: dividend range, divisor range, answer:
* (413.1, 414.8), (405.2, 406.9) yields 1.10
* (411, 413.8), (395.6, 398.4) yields 1.88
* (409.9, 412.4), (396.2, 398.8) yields 1.72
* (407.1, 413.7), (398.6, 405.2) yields 1.07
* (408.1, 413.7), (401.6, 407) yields 1.07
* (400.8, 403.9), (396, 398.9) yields 1.63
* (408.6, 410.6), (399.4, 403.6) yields 1.03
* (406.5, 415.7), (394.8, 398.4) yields 1.67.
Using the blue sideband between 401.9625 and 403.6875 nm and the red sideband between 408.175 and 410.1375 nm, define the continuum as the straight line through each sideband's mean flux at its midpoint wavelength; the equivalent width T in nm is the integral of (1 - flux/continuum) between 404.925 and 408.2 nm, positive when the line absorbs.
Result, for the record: 0.09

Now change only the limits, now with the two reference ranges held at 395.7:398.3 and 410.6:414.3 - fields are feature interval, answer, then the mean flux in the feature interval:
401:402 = -0.43 nm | 303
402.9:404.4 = -0.39 nm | 292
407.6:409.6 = -0.21 nm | 304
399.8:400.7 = -0.35 nm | 279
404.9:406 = -0.24 nm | 301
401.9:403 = -0.41 nm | 303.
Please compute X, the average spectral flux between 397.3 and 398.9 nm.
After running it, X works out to 250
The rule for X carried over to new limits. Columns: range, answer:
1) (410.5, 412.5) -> 314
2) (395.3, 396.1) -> 236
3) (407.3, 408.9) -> 299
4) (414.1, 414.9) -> 296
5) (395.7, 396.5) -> 181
